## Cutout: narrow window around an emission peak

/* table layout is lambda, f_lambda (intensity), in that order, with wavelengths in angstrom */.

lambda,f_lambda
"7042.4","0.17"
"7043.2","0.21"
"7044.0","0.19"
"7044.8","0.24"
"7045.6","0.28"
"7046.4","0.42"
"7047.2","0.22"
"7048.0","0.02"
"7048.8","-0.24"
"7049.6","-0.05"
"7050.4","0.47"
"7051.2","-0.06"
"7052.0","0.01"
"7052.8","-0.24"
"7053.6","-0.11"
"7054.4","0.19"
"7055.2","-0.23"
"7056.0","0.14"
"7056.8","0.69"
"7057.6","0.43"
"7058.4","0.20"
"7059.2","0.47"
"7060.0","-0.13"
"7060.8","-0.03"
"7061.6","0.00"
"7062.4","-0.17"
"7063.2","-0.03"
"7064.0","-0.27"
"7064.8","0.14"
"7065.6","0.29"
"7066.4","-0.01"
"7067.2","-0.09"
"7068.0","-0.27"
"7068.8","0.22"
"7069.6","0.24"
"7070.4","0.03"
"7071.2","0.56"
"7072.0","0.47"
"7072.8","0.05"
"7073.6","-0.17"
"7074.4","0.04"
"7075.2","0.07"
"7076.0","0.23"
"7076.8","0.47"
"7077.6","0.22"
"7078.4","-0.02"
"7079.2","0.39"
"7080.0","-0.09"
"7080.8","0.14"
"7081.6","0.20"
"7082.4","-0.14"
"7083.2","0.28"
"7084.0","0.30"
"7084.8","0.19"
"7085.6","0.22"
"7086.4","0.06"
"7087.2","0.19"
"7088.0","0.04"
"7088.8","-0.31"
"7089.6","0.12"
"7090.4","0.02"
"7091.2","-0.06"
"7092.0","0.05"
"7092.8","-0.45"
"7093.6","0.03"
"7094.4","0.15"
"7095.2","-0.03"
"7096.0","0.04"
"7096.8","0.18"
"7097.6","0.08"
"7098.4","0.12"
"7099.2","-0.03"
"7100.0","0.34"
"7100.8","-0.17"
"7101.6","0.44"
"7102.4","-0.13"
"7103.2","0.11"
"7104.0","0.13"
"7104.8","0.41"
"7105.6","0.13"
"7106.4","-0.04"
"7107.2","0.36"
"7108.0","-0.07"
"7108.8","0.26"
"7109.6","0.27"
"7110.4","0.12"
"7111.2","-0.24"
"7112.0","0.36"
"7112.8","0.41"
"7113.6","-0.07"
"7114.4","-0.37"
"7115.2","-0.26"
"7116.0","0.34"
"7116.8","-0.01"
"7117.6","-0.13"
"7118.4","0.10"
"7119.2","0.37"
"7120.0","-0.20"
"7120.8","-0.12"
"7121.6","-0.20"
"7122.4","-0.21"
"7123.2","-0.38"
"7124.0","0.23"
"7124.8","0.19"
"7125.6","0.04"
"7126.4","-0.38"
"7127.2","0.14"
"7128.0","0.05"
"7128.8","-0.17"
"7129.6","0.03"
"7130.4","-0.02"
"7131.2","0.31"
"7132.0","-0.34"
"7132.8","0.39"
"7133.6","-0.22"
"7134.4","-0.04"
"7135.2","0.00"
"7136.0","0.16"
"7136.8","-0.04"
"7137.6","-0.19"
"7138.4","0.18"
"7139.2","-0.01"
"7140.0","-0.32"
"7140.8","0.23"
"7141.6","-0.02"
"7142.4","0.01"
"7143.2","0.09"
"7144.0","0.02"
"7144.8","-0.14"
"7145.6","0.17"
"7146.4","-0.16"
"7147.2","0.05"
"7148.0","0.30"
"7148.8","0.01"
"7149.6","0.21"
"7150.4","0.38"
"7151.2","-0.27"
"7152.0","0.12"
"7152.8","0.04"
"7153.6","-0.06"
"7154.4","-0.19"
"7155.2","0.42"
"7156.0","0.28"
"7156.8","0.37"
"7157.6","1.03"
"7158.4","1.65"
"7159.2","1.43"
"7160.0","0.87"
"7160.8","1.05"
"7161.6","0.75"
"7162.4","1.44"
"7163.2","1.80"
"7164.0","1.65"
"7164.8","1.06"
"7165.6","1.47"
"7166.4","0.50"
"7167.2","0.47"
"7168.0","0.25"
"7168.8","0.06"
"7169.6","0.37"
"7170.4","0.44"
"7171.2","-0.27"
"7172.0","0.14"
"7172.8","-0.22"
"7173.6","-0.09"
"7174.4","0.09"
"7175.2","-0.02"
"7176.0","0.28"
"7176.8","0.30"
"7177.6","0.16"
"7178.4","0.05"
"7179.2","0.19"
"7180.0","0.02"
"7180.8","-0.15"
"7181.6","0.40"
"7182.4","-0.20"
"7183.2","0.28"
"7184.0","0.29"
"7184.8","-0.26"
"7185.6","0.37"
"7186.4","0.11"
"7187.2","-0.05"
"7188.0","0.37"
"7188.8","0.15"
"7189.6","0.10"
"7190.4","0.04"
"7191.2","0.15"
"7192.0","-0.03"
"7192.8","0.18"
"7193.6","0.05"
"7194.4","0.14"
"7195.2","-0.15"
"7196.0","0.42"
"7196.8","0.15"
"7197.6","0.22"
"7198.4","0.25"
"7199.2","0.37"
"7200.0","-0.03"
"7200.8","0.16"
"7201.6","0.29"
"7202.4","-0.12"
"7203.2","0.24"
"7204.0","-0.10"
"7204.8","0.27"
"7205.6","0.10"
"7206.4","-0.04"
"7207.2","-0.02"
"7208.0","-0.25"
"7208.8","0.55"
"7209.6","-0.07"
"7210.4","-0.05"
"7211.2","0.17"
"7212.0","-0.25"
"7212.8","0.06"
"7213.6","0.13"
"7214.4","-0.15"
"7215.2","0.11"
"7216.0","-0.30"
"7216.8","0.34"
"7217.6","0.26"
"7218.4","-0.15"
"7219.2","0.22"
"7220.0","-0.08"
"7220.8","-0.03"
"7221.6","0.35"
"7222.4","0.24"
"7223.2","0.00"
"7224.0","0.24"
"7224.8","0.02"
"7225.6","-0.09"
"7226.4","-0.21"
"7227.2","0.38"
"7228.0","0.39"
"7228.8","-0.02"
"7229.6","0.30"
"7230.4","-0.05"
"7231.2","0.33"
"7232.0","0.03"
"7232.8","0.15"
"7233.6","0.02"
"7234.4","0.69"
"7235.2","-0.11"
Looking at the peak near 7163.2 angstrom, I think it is [O II]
